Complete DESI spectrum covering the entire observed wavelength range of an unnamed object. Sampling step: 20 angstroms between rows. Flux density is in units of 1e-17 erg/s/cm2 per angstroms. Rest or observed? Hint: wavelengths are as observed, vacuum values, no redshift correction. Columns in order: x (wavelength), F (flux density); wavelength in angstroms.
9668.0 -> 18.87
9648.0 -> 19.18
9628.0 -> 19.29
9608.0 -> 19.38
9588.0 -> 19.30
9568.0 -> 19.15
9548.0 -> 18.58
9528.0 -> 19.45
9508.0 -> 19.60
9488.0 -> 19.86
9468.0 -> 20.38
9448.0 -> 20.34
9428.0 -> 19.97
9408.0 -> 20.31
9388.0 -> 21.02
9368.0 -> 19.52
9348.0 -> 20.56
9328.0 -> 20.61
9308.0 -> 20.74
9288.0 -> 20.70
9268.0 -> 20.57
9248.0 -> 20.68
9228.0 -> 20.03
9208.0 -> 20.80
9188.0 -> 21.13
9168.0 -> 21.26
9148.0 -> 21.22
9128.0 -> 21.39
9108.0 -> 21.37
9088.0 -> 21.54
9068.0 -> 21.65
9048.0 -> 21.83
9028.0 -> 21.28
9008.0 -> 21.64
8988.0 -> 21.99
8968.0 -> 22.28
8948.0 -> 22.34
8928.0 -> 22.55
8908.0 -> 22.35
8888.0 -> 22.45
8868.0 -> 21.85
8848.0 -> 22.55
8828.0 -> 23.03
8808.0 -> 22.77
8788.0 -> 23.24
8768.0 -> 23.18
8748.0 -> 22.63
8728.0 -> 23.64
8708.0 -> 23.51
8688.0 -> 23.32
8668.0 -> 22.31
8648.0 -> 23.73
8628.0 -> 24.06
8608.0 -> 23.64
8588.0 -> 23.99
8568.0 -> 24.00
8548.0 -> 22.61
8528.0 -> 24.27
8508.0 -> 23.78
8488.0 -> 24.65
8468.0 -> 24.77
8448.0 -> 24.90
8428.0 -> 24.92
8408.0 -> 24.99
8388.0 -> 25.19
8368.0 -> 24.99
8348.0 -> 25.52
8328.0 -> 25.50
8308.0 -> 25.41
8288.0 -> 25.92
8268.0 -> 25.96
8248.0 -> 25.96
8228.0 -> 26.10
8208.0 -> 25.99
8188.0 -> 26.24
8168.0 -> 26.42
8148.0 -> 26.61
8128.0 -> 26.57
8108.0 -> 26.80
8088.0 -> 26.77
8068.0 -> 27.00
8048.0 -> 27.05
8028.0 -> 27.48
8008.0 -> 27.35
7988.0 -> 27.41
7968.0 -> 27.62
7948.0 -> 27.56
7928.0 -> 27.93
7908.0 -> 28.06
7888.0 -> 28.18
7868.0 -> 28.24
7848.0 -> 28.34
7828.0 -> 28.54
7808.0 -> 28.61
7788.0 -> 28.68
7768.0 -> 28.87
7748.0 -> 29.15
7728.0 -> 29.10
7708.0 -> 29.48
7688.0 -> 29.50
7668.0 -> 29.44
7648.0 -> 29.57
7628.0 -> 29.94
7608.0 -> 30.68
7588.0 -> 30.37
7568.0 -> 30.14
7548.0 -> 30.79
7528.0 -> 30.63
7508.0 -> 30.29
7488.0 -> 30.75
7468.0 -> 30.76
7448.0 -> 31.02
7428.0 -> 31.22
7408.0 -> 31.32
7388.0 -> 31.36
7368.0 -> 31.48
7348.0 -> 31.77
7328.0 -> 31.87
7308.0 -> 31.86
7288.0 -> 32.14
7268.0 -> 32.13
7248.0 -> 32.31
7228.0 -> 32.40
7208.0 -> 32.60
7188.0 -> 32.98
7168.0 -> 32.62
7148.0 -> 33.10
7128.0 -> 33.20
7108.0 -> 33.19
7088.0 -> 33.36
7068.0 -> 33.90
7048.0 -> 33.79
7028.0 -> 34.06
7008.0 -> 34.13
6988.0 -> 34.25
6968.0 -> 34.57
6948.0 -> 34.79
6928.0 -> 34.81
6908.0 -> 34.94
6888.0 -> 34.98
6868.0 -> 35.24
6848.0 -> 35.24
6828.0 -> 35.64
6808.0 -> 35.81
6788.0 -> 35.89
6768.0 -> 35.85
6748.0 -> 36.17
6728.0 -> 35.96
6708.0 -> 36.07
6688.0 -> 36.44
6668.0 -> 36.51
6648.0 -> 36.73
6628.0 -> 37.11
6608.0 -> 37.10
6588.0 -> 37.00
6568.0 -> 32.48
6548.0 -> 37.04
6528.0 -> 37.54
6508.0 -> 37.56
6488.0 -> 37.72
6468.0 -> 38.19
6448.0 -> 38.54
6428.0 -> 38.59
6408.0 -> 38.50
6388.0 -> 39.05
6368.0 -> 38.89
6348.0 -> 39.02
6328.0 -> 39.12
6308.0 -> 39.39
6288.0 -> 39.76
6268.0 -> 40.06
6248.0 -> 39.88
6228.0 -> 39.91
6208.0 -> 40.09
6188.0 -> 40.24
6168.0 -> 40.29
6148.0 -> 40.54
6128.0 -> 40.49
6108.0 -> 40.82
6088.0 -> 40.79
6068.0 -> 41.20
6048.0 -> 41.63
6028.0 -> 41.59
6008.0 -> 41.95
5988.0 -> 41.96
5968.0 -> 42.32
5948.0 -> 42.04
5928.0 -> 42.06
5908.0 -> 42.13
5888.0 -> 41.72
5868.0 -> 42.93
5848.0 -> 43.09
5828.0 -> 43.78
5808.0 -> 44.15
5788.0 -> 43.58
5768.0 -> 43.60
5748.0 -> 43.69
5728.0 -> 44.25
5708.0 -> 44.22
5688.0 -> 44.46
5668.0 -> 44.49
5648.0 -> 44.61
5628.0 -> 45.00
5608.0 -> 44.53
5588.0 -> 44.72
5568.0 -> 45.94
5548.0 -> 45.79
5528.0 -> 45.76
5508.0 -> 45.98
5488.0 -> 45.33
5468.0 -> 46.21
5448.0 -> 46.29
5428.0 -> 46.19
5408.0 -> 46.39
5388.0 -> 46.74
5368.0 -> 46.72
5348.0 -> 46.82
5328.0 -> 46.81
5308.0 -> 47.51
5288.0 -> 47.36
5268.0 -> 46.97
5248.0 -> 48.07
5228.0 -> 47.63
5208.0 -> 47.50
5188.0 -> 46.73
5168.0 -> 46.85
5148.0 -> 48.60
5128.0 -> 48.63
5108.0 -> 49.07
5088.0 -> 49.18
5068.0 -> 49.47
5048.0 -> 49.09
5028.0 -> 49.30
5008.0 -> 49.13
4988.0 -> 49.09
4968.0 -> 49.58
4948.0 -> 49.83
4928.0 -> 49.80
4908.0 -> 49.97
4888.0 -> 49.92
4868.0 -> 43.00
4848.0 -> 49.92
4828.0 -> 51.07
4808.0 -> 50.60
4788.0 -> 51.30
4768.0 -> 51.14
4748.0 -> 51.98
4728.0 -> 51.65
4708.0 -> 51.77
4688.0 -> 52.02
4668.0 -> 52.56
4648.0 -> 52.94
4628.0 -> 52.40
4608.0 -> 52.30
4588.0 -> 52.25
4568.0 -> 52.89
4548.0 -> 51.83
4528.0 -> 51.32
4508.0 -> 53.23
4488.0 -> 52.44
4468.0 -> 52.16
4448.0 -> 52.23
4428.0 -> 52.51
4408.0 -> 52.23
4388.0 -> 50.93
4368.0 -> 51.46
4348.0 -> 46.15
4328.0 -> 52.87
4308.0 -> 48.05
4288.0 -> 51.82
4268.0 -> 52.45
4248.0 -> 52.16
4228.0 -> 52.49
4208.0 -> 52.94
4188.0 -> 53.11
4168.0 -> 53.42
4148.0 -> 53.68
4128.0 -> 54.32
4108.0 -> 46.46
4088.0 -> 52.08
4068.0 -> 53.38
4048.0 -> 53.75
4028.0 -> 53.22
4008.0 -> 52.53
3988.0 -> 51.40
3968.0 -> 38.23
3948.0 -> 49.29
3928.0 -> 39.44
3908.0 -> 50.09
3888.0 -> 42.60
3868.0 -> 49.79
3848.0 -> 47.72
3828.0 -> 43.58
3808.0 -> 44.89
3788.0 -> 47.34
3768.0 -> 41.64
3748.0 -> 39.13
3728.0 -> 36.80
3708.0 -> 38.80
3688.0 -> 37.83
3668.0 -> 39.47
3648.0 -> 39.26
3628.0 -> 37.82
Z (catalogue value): 0.000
